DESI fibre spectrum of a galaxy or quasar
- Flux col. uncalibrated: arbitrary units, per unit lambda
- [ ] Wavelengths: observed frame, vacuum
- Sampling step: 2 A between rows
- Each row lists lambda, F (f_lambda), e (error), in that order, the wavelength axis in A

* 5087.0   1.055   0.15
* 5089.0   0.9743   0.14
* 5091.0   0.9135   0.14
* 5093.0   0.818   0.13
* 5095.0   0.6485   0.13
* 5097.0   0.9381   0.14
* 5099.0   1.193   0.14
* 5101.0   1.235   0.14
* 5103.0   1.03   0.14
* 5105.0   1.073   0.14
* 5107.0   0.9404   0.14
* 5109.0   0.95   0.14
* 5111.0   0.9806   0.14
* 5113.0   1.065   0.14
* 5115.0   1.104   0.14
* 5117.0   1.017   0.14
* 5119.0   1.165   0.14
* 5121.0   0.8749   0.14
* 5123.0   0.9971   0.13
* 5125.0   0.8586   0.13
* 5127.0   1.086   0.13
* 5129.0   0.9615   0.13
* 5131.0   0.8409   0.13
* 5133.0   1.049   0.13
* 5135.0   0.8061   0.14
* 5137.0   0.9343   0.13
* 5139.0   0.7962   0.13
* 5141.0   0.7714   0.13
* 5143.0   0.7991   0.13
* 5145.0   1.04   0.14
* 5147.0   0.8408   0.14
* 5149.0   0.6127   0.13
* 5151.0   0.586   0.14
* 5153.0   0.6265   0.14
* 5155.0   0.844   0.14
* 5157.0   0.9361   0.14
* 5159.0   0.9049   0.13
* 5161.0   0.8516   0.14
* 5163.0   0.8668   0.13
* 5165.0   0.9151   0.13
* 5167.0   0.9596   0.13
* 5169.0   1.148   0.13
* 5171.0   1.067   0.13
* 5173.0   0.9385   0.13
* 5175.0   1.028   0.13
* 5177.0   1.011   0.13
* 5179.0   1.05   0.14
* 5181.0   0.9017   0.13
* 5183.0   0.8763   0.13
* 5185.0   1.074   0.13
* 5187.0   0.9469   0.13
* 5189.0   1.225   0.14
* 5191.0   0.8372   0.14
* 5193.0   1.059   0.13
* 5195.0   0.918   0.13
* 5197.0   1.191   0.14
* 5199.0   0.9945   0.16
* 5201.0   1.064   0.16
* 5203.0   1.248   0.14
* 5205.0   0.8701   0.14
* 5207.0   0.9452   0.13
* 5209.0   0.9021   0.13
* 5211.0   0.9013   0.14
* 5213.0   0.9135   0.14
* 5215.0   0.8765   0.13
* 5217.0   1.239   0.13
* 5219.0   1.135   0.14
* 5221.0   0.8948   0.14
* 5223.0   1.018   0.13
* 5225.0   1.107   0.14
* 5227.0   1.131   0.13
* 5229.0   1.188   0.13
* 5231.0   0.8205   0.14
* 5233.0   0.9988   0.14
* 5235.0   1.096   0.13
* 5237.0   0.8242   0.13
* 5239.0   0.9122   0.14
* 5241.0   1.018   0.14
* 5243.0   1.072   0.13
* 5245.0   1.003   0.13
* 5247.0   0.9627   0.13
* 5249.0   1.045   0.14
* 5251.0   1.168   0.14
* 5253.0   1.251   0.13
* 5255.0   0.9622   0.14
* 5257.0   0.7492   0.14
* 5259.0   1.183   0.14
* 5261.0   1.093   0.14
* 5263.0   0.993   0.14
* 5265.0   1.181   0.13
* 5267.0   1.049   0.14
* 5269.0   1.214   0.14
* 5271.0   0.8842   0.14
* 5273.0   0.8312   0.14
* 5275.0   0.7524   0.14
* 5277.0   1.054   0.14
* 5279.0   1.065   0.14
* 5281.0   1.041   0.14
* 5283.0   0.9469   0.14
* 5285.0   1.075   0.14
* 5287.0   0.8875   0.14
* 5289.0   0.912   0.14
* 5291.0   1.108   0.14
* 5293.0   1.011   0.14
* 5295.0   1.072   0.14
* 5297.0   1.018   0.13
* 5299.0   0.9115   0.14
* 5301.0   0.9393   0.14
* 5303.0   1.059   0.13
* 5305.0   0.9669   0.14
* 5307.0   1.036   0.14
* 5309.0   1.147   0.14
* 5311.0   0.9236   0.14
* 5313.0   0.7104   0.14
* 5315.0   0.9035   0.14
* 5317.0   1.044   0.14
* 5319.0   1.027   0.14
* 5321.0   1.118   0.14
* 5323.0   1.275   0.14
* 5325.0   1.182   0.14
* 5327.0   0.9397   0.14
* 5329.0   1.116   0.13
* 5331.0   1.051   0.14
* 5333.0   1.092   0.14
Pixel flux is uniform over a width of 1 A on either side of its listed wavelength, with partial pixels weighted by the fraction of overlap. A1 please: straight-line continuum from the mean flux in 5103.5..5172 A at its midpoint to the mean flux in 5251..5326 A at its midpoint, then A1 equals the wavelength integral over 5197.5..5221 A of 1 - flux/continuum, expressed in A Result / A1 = -1.0 A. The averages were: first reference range 0.92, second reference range 1.02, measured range 1.01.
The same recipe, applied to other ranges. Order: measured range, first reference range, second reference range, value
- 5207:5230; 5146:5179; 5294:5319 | -2.5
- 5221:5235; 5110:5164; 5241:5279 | -0.6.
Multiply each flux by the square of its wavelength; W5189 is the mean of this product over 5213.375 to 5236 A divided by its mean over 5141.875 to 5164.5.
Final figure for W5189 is 1.32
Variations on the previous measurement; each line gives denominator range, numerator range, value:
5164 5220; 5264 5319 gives 1.02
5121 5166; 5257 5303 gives 1.23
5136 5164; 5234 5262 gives 1.31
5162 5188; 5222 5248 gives 1.05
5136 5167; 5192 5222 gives 1.25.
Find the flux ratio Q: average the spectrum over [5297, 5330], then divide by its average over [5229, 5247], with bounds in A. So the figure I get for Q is 1.0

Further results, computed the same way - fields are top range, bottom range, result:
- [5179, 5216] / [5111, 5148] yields 1.04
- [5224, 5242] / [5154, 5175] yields 1.07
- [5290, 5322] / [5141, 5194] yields 1.09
